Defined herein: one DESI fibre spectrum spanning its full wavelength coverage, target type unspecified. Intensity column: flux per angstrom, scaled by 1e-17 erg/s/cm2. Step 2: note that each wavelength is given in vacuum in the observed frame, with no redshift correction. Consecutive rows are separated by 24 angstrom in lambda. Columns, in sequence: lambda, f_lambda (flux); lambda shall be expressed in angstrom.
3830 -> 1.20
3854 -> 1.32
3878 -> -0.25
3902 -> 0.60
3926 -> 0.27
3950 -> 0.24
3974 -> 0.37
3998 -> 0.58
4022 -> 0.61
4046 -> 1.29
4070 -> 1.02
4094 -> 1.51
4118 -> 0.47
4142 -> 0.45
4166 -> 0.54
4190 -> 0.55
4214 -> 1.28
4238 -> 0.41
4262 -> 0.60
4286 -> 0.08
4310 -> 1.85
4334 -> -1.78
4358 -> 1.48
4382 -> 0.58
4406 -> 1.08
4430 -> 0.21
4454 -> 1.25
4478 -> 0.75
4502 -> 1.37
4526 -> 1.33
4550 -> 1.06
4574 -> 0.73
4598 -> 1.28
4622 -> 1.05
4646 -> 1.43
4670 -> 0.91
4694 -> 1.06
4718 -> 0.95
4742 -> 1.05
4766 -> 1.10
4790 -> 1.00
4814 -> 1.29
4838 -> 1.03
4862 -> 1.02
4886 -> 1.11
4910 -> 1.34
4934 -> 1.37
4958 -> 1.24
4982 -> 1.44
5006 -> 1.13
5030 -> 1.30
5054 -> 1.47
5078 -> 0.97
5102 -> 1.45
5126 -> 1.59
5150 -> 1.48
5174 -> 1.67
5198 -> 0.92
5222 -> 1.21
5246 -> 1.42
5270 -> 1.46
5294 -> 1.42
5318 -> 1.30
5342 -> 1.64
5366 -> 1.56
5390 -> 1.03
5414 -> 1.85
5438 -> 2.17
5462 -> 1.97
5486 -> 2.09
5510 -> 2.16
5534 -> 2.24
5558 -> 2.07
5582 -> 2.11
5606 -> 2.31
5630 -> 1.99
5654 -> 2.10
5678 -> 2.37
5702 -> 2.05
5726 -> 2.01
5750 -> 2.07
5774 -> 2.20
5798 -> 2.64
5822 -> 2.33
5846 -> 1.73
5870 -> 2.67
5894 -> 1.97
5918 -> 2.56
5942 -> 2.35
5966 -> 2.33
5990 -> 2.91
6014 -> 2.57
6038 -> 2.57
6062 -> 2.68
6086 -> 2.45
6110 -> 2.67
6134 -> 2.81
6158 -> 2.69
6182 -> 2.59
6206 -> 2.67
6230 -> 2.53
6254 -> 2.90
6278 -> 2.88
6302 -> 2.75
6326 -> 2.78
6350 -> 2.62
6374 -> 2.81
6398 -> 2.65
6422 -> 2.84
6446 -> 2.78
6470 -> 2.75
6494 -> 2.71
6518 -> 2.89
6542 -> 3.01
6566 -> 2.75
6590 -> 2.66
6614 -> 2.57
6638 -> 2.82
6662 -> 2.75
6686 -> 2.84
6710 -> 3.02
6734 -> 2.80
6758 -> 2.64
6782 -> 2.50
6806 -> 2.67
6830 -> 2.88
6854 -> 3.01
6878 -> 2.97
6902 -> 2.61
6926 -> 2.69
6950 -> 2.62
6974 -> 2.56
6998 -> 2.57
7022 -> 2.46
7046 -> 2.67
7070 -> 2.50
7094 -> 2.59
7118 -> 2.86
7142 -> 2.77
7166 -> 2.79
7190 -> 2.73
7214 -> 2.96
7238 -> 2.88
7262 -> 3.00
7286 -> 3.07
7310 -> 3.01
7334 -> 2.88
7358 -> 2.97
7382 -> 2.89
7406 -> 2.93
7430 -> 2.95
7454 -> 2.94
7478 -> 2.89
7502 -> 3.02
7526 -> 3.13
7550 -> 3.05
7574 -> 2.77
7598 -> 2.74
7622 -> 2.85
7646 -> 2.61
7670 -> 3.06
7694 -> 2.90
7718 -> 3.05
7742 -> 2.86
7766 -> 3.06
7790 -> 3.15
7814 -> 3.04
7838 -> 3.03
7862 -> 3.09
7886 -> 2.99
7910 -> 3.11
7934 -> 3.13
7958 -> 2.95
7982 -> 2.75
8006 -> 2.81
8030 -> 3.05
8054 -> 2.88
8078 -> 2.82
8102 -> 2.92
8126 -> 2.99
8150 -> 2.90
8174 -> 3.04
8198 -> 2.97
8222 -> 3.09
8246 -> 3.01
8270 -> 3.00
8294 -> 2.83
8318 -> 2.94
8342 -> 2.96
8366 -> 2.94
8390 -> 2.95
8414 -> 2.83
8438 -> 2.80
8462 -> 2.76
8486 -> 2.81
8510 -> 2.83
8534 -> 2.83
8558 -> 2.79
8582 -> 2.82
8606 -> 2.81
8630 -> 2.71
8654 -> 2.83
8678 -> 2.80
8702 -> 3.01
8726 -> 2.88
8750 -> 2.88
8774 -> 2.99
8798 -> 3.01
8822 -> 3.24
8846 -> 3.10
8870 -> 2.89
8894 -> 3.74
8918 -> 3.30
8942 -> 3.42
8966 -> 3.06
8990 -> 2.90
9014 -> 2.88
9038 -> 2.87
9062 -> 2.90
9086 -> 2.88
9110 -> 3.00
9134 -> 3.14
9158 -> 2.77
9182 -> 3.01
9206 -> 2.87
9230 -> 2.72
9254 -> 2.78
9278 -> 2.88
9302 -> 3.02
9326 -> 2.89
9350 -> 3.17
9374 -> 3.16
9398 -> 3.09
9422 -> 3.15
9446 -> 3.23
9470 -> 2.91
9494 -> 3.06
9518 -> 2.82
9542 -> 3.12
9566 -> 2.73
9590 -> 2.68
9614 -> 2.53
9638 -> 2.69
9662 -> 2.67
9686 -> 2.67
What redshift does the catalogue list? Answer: 0.357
